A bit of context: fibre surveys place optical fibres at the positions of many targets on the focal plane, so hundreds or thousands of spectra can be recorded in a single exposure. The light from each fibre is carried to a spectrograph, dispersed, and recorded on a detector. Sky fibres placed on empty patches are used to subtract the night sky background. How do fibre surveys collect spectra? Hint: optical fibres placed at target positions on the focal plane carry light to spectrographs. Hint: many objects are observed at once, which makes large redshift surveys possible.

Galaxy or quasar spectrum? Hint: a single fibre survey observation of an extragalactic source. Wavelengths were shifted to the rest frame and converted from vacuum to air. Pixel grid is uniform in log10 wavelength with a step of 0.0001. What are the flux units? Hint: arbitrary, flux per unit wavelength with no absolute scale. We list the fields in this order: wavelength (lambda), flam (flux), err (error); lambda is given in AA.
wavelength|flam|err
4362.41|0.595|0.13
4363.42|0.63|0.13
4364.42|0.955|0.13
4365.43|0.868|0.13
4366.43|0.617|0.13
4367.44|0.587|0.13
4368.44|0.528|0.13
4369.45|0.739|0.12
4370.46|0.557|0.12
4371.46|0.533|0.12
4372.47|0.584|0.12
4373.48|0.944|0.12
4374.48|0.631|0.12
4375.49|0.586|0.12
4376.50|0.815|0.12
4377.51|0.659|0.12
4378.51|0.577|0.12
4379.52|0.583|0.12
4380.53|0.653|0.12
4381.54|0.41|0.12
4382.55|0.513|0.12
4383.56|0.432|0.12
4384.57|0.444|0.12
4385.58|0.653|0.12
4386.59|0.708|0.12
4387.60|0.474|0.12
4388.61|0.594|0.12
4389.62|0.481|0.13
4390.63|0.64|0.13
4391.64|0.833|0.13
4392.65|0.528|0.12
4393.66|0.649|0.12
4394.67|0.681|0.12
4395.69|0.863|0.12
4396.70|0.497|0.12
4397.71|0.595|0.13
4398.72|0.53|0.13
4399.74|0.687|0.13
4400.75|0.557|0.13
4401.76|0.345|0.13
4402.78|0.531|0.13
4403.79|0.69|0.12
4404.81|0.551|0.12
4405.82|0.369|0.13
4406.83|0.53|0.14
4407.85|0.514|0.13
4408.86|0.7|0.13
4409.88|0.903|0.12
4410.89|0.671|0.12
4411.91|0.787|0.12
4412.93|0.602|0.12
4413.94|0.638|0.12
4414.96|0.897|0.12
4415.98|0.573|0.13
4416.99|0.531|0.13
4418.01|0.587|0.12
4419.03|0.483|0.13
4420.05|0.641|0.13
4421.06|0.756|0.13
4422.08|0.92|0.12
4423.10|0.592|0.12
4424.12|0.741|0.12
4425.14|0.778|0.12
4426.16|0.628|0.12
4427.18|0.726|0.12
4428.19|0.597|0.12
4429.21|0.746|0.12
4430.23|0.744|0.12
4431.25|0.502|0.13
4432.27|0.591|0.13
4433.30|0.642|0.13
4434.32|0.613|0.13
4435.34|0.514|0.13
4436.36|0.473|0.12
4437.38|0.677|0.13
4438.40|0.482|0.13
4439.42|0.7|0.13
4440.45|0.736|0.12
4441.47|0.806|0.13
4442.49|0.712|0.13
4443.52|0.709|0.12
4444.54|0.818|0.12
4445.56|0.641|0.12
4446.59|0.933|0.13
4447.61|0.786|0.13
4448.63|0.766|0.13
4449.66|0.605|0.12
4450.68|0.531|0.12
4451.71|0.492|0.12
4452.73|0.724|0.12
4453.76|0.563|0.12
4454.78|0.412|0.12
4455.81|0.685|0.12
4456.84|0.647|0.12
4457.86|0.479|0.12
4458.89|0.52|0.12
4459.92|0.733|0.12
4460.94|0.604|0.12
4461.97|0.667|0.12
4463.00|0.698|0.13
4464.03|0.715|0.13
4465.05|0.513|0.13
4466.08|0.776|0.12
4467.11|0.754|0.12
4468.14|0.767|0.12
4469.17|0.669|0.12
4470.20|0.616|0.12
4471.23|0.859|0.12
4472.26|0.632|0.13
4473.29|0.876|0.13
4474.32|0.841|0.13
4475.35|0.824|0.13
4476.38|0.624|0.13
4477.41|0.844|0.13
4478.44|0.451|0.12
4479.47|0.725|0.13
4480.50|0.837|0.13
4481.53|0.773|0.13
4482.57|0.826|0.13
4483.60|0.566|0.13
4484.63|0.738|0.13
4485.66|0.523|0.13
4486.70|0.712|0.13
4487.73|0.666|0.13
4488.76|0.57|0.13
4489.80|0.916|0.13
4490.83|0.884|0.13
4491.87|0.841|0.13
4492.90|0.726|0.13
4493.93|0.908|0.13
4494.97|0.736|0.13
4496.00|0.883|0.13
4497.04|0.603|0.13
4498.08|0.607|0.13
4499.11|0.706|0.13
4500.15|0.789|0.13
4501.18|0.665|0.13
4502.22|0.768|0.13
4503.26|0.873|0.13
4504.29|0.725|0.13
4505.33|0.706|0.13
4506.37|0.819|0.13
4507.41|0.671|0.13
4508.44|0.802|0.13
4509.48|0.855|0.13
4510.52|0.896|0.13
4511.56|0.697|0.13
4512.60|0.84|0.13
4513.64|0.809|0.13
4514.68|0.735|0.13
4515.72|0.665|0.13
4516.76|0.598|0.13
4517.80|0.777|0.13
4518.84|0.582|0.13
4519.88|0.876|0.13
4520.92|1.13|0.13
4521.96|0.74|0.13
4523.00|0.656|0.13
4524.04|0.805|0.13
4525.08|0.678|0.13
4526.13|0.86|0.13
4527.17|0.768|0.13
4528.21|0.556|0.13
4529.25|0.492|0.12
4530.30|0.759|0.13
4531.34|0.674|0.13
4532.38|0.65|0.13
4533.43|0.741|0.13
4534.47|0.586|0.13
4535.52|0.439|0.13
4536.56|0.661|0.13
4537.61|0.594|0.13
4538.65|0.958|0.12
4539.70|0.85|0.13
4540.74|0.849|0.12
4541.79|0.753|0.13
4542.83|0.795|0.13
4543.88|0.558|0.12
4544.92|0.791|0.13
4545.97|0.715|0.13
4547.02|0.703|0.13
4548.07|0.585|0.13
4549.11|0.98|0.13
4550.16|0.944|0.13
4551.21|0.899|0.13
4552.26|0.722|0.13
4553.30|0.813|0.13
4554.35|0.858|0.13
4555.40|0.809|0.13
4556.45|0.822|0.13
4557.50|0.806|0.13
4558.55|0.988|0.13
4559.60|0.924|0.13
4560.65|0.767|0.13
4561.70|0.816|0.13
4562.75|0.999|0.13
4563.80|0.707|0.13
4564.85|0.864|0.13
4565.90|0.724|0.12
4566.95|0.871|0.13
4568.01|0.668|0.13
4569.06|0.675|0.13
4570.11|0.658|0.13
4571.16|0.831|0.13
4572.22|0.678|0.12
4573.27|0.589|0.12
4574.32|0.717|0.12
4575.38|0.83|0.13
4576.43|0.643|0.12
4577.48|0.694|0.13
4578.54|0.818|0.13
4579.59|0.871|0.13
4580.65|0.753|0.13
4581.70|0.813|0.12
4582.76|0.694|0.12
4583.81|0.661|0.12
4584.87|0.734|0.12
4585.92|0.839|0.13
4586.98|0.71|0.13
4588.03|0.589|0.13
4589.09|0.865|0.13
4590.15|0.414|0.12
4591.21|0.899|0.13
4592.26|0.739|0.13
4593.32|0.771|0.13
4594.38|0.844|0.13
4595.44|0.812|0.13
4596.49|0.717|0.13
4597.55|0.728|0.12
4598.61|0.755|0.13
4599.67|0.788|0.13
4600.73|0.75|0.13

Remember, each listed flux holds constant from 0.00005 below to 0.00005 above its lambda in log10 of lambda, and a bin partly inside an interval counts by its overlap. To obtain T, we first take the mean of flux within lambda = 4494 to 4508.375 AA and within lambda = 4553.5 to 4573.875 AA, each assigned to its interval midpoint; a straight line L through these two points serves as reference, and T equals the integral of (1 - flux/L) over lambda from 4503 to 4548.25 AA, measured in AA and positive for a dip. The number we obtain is 1.6 AA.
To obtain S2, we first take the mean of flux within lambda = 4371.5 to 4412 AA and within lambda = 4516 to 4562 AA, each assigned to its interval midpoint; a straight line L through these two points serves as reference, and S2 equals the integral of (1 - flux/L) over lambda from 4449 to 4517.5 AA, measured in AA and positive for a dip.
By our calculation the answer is -0.8 AA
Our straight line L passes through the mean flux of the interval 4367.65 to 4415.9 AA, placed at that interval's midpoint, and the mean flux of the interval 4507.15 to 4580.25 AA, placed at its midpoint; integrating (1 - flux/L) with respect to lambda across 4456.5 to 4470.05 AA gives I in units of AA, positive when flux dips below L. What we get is 0.5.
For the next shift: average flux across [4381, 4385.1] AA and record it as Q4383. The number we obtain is 0.452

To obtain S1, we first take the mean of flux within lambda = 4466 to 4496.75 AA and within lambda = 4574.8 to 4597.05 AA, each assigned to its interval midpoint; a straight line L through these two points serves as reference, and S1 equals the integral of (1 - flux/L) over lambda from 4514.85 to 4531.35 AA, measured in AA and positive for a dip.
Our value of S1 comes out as 0.4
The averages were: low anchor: 0.744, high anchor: 0.748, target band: 0.728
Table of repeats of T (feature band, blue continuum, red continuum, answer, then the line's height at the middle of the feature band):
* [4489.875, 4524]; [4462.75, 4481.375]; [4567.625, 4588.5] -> -2.14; 0.725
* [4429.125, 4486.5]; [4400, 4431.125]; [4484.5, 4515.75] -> 2.12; 0.699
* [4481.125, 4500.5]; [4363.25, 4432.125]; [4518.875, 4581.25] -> -0.64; 0.711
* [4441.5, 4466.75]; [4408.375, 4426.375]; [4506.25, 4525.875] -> 2.15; 0.721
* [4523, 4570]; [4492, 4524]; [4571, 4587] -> -0.50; 0.751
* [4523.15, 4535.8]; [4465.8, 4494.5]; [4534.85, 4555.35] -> 1.42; 0.756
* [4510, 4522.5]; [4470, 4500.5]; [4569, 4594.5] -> -0.72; 0.736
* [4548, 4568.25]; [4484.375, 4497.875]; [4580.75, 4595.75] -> -2.57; 0.742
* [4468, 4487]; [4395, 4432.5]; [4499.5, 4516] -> 0.19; 0.728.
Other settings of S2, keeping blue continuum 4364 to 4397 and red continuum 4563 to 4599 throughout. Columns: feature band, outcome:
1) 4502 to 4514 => -1.49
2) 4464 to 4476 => -0.98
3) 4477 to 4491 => -0.47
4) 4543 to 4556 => -1.02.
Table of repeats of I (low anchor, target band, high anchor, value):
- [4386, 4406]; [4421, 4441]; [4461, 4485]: -0.2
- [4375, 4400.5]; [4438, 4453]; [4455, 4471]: -1.3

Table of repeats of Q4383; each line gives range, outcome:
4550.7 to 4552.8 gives 0.812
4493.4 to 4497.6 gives 0.78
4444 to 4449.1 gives 0.79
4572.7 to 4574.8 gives 0.654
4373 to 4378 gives 0.726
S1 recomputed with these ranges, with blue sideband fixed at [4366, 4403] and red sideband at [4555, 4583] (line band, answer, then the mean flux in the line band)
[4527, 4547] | 1.5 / 0.693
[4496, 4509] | -0.3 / 0.734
